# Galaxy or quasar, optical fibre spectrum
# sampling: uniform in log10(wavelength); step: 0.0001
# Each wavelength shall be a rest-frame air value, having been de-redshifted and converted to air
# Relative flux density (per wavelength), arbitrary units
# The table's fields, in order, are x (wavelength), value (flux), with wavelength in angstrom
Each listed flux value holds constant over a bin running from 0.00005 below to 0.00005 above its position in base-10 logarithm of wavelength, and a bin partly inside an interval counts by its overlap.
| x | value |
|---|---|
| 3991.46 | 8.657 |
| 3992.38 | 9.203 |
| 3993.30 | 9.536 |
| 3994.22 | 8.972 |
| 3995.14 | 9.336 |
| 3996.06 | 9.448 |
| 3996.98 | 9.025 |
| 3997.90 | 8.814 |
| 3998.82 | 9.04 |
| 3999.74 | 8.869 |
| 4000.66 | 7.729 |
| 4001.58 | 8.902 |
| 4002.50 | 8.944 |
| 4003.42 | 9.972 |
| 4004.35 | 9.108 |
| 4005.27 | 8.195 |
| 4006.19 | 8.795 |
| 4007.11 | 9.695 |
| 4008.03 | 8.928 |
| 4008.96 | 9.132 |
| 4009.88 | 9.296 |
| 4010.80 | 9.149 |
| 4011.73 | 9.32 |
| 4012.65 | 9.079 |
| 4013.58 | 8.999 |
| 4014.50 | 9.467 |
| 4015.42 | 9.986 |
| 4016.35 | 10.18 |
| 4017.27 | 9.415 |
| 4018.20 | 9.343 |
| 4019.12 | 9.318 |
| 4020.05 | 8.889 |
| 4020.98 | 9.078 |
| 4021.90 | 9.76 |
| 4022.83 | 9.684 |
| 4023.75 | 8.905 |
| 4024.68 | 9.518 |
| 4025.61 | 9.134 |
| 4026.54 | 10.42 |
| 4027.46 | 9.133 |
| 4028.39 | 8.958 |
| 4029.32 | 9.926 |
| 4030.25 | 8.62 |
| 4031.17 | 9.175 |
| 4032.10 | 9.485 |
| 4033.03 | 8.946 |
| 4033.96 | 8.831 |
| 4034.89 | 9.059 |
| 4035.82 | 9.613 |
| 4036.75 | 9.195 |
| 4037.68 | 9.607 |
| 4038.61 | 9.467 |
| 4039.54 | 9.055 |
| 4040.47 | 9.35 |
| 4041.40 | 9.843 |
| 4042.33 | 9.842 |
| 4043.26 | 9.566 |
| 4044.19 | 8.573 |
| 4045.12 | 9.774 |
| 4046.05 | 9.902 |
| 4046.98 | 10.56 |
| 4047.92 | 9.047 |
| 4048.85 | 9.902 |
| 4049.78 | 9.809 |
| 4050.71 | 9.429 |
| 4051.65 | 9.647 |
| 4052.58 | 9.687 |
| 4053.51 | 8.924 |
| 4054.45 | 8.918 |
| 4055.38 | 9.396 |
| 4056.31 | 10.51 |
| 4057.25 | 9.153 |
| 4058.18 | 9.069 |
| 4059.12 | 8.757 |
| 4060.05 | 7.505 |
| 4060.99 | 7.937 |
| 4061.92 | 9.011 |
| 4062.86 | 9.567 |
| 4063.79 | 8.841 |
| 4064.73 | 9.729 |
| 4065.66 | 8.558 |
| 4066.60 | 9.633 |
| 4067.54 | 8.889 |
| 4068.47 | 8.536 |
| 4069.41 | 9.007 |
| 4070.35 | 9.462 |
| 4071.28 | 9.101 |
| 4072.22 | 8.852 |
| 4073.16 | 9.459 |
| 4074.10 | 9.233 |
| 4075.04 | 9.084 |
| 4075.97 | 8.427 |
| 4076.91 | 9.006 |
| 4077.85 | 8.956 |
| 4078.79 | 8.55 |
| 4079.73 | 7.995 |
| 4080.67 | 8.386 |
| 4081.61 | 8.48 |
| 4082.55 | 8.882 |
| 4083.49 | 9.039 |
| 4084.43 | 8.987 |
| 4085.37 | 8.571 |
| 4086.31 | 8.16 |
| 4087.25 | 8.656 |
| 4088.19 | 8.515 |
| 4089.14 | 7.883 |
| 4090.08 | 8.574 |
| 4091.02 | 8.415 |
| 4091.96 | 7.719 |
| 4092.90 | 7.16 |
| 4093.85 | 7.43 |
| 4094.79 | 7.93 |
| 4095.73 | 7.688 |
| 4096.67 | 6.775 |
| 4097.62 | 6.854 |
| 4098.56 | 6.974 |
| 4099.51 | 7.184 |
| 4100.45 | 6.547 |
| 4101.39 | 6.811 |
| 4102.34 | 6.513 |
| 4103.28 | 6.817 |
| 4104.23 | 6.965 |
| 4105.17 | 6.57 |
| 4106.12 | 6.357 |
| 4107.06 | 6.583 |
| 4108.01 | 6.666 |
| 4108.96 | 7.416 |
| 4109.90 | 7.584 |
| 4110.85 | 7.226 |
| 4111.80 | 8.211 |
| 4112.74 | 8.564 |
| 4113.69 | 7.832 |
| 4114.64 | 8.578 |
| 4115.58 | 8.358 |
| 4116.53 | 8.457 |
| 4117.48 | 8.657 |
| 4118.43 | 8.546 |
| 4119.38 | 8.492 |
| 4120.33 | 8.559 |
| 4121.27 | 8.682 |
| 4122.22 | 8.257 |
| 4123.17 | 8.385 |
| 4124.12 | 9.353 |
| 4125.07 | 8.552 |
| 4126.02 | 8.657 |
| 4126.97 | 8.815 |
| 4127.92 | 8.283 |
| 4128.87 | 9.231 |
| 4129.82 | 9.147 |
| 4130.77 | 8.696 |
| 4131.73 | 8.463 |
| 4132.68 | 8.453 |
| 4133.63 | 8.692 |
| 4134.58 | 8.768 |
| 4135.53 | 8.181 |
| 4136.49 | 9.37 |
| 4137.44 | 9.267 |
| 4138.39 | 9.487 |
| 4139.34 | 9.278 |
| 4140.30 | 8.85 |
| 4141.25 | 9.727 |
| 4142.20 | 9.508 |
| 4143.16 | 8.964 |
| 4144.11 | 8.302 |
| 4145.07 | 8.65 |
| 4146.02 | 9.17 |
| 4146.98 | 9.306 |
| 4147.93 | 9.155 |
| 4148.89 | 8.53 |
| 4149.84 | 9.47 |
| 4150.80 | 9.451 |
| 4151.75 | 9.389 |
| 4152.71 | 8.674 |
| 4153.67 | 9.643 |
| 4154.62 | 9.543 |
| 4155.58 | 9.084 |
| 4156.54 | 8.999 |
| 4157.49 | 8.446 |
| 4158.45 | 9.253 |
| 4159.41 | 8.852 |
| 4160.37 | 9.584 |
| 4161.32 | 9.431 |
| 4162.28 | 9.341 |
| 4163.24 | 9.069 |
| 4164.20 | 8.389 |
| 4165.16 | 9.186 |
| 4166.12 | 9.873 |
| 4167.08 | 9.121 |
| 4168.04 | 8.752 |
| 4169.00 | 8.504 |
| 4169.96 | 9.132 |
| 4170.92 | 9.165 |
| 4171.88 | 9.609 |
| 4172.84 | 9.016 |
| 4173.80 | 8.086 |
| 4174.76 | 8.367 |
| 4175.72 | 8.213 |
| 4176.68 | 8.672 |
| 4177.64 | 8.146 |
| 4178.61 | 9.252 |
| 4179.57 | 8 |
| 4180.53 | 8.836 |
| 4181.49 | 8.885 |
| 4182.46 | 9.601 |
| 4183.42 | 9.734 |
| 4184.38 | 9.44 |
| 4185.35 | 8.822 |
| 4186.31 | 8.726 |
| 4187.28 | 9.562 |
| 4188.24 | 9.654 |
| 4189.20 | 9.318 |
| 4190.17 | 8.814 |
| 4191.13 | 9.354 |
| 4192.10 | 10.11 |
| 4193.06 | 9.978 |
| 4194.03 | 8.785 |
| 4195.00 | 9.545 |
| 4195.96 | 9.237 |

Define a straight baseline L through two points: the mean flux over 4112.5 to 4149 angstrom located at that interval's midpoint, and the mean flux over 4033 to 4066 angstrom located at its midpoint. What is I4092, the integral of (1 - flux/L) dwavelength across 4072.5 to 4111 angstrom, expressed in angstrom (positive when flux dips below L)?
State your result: 5.1 angstrom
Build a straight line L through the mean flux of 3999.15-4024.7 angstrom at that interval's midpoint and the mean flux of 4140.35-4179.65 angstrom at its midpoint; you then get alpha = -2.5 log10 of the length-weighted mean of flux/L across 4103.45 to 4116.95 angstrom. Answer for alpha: 0.206 mag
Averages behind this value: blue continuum 9.2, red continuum 9.01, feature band 7.51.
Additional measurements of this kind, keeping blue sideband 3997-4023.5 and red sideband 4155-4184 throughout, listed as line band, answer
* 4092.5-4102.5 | 0.266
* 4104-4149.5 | 0.068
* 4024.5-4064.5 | -0.022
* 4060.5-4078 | 0.010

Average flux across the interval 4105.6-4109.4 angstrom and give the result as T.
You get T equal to 6.73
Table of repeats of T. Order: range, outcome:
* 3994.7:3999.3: 9.13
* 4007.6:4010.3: 9.11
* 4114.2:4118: 8.52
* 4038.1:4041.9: 9.44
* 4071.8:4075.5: 9.15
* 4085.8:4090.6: 8.36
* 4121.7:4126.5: 8.64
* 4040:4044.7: 9.45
